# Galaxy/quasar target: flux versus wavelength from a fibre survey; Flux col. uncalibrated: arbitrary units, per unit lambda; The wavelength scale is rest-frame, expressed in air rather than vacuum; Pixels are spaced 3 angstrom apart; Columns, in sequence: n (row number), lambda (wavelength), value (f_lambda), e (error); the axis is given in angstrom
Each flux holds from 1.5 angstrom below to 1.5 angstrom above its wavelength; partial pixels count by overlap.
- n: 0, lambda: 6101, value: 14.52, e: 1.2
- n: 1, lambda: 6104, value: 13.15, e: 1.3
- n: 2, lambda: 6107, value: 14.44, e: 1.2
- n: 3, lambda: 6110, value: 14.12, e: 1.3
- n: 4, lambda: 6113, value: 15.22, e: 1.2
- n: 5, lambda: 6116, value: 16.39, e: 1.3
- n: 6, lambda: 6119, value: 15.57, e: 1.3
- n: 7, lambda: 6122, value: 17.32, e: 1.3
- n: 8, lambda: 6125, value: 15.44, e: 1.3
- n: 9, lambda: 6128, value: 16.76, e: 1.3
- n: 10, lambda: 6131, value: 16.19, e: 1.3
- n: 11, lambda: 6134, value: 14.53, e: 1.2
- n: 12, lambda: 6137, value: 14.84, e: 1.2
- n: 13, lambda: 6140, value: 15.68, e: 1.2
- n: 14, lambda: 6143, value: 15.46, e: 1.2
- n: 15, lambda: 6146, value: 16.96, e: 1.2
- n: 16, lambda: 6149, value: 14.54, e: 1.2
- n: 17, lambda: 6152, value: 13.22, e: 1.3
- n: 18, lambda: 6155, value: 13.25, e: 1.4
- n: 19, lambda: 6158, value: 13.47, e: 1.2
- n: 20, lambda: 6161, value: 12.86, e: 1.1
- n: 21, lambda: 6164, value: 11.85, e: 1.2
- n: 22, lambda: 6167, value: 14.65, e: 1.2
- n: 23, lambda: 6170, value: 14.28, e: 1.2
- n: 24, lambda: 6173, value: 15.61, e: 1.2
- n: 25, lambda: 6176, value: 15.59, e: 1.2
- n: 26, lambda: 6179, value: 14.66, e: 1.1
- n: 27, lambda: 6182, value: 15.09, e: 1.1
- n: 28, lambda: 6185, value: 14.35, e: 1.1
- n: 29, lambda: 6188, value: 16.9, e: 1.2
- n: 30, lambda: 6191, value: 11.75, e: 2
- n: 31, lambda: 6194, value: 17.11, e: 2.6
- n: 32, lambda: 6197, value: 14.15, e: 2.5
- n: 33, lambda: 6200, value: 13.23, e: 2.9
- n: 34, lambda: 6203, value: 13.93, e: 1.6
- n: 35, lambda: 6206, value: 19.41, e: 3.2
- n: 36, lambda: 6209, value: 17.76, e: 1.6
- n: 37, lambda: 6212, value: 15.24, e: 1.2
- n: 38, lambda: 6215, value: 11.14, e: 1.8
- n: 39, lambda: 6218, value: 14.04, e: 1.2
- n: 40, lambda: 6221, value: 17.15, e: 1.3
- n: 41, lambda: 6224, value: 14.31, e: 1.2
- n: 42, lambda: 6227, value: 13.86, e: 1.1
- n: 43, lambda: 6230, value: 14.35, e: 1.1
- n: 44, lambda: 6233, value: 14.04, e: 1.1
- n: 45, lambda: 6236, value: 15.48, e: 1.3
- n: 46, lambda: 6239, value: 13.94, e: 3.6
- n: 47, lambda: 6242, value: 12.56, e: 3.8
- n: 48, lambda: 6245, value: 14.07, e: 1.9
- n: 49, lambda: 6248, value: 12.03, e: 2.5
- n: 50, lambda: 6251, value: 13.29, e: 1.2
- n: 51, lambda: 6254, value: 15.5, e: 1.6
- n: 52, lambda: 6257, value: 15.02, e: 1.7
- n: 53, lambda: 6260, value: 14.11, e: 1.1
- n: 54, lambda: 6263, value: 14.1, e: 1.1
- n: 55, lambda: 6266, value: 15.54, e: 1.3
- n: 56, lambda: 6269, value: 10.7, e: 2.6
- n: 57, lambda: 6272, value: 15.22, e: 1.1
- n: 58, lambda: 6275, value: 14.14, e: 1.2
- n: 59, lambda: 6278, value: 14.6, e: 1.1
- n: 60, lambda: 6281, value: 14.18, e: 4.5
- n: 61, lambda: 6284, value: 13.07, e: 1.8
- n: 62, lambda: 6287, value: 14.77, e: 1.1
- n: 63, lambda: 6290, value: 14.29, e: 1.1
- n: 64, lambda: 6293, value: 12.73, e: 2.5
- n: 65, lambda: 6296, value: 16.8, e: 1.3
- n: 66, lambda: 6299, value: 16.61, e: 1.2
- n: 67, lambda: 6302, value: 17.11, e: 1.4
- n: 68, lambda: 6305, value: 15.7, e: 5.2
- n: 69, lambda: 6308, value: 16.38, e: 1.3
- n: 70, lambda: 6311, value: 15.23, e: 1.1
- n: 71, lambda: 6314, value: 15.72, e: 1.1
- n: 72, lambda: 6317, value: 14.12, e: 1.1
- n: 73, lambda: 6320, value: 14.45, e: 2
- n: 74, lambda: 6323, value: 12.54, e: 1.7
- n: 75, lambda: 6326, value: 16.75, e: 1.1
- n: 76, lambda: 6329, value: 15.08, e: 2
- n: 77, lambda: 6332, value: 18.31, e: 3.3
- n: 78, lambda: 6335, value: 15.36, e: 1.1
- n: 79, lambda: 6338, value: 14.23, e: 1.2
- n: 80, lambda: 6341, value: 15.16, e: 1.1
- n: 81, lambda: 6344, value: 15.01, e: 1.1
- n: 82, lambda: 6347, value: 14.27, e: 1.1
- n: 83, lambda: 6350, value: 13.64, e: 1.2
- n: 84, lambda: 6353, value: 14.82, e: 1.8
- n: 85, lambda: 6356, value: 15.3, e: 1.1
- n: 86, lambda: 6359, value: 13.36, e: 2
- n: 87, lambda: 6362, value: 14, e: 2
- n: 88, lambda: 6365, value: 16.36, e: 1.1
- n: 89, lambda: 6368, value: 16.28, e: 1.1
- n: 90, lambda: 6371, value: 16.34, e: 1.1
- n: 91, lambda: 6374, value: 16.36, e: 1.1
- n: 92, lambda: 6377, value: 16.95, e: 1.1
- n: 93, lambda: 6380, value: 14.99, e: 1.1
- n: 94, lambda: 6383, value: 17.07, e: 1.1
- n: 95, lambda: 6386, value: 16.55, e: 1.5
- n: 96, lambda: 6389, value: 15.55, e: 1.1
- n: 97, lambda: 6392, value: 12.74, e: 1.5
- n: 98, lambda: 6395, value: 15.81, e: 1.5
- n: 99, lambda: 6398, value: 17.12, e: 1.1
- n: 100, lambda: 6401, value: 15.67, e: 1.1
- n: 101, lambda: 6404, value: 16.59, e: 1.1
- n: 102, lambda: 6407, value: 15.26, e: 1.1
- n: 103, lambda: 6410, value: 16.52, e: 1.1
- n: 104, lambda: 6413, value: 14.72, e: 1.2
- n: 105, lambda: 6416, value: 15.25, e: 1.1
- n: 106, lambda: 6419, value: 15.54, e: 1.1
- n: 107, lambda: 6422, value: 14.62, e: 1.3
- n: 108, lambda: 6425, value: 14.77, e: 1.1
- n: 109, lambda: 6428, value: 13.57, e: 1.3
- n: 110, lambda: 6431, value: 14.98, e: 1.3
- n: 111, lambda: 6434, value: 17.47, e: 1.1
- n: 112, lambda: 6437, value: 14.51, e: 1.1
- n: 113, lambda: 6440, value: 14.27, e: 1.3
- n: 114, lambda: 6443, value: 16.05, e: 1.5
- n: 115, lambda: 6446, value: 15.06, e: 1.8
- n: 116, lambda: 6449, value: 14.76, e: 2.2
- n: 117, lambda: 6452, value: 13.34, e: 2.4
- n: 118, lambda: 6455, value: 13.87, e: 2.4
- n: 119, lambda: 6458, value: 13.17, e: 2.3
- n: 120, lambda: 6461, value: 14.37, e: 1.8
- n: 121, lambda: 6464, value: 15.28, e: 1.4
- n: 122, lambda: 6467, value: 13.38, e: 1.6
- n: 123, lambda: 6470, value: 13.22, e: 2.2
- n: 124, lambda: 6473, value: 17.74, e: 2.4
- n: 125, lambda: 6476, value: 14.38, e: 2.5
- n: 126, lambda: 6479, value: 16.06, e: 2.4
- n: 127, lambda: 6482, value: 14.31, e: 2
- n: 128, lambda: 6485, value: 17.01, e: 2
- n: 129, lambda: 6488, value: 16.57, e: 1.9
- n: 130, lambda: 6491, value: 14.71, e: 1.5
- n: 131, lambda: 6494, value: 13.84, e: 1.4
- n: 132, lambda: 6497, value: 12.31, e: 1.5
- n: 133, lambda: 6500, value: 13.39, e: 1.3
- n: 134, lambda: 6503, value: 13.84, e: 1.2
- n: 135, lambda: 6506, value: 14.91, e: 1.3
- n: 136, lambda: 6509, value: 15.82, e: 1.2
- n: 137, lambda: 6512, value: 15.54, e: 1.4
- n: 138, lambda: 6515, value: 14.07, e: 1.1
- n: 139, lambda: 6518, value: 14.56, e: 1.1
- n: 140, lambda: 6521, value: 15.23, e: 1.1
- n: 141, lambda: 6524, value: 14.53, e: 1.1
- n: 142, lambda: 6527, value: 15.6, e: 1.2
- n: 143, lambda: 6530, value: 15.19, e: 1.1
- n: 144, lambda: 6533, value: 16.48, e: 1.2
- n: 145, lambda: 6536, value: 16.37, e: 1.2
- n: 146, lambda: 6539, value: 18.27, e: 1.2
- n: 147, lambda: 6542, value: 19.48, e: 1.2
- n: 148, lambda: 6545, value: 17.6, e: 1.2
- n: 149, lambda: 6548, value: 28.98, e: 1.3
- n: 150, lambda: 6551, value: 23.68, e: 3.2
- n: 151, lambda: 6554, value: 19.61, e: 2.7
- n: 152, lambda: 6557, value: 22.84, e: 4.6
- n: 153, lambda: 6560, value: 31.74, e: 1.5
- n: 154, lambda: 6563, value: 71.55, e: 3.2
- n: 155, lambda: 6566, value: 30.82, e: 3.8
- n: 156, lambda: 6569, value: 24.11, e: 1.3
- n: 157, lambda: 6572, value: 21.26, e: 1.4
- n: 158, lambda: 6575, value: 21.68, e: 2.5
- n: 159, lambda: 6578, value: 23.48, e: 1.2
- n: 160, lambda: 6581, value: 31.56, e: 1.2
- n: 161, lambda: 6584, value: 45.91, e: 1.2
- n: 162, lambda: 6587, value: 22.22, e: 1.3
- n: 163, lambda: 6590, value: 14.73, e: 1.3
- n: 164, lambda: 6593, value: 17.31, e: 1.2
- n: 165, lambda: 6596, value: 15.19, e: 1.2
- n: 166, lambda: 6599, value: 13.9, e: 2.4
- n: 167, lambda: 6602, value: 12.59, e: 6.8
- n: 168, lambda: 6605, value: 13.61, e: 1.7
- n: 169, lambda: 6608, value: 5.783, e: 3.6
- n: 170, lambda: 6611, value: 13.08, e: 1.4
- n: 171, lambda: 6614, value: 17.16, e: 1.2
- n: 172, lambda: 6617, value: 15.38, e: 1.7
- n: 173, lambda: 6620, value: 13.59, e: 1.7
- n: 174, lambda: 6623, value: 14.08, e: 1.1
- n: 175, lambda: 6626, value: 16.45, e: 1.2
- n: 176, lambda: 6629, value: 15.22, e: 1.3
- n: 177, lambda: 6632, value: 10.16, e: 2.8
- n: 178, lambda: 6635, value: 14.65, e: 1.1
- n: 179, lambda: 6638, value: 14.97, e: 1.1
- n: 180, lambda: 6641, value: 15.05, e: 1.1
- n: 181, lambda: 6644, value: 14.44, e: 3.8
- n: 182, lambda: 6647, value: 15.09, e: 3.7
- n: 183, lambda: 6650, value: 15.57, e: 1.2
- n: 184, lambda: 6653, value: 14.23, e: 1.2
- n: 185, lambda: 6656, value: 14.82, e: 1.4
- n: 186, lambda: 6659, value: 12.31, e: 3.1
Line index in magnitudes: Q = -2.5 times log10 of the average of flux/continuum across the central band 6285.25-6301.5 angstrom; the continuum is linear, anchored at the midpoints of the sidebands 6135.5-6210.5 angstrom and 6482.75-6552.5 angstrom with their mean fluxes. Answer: 0.017 mag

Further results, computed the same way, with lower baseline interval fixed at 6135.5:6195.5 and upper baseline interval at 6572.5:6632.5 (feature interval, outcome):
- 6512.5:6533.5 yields 0.15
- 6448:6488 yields 0.14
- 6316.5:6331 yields 0.07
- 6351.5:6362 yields 0.11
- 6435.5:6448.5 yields 0.12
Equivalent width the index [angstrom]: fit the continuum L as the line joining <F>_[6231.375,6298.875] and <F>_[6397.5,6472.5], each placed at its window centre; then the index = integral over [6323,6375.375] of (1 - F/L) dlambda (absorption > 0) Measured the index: -2.5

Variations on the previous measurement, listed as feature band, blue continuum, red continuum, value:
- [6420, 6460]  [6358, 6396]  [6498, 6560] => 4.30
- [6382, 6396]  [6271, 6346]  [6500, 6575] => 1.42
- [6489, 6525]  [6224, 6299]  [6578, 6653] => 3.33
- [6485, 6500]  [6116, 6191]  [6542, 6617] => 4.83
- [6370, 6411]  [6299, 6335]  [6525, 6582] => 5.44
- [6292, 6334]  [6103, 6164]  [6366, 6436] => -0.39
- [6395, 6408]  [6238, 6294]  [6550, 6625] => 0.93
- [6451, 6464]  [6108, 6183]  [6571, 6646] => 2.08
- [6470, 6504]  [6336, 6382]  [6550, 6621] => 7.92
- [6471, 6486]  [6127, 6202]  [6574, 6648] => 0.54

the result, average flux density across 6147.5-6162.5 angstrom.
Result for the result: 13.5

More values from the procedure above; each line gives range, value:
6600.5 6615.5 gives 12.4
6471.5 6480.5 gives 16.1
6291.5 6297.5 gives 14.8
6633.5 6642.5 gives 14.9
